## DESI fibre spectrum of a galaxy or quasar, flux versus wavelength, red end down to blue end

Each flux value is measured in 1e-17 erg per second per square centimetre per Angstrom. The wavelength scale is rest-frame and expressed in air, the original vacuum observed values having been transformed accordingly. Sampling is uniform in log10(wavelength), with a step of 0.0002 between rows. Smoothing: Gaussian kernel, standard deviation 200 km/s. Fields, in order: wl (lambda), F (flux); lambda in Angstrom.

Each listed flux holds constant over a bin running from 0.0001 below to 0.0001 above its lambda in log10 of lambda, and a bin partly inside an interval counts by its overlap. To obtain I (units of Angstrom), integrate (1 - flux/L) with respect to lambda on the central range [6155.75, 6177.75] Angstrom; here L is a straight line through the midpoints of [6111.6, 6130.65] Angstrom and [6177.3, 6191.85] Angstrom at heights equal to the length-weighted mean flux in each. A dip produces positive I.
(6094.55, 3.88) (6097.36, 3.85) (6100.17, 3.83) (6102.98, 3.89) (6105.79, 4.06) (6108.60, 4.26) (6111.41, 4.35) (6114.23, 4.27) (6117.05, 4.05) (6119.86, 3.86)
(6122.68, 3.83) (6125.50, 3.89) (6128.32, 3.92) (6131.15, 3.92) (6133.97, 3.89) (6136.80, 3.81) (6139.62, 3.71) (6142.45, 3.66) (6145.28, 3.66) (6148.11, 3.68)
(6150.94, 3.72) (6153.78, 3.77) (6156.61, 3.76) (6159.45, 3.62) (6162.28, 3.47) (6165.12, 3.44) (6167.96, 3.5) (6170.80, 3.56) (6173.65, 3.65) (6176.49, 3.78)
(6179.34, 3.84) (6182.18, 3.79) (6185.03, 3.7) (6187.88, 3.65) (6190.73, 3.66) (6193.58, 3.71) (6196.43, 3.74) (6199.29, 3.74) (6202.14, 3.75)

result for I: 1.2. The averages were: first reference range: 3.99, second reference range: 3.73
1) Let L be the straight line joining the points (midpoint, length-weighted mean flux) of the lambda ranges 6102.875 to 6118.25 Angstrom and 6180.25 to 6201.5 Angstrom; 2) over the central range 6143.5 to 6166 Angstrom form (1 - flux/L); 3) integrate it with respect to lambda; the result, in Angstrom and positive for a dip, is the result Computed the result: 1.59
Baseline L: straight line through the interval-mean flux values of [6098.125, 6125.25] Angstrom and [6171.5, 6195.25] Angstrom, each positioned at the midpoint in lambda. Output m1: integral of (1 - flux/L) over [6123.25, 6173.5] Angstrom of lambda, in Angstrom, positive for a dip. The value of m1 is 2.2 Angstrom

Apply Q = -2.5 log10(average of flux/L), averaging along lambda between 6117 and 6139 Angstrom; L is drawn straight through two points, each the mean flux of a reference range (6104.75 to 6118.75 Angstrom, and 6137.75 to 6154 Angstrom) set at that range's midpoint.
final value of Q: 0.02 mag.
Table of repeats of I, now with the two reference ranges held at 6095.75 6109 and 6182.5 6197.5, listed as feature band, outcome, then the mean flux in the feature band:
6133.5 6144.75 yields 0.3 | 3.75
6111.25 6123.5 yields -0.4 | 4.05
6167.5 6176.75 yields 0.3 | 3.61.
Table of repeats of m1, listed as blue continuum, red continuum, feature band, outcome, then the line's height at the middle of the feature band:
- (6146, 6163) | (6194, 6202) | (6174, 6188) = -0.1 Angstrom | 3.72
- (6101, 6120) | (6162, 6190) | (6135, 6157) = 0.8 Angstrom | 3.86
